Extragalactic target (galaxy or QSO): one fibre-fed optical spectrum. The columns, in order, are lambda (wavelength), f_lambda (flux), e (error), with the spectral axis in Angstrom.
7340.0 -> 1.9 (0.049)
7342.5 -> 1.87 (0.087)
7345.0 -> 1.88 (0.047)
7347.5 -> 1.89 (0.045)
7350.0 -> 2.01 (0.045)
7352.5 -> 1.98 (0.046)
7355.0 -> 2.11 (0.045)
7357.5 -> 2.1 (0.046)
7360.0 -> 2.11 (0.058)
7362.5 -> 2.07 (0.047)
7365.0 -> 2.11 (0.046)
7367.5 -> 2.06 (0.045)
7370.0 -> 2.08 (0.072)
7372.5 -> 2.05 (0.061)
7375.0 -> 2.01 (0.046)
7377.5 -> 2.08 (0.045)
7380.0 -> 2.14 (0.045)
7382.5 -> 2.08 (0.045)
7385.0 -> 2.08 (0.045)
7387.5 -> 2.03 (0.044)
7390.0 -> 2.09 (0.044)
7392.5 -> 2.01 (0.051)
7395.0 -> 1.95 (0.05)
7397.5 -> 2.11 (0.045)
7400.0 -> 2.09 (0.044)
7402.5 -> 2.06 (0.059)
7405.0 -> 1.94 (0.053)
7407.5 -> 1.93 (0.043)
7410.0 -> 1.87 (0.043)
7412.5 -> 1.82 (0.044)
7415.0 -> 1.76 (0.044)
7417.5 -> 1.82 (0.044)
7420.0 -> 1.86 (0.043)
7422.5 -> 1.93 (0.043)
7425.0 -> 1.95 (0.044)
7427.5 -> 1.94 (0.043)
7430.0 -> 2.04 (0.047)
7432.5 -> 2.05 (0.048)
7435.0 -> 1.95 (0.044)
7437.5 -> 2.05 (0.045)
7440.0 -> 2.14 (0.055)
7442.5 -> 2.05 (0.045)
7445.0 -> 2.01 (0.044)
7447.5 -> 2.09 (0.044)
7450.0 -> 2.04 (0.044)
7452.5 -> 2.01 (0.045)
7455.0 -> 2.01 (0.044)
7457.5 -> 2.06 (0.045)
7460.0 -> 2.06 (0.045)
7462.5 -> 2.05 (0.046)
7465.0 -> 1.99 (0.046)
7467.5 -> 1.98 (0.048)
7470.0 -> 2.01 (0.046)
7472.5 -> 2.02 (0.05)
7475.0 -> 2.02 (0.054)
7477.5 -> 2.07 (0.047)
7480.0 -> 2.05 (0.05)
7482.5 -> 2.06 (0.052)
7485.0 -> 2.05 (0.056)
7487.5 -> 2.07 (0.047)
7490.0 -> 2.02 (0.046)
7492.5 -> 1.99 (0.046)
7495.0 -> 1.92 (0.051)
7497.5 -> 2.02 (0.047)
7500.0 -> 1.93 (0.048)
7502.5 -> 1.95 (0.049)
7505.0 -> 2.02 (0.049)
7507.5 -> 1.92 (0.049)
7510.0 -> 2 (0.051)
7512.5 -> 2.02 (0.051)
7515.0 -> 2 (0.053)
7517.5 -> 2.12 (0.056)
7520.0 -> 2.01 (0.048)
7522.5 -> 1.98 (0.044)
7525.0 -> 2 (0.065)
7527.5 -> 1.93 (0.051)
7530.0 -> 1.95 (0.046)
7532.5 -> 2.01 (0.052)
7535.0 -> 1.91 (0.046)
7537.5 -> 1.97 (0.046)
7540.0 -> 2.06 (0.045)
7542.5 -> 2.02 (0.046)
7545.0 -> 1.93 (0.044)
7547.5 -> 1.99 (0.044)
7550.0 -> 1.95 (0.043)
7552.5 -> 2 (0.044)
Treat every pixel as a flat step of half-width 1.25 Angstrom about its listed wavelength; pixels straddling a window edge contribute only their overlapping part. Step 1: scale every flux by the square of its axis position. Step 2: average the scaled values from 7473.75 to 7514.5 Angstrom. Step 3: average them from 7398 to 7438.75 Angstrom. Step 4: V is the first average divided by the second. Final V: 1.05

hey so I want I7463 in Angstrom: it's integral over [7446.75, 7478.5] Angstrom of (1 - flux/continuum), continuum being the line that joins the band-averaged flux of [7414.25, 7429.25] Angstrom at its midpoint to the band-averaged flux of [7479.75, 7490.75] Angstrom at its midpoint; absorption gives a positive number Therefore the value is -0.6 Angstrom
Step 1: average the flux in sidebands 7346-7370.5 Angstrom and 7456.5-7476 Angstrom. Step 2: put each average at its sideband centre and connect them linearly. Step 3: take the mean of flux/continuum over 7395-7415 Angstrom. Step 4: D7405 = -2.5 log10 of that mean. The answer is 0.04 mag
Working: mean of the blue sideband 2.05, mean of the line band 1.96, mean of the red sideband 2.02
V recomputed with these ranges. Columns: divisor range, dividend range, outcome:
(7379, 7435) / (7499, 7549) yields 1.04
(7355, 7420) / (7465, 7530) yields 1.02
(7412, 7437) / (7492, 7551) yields 1.06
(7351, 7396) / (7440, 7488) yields 1.01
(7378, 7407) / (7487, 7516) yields 1.00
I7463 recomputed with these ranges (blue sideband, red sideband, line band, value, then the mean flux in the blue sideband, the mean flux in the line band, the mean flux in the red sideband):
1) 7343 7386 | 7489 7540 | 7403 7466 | 1.2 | 2.05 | 1.98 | 1.99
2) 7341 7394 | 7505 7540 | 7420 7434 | 0.3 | 2.04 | 1.97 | 1.99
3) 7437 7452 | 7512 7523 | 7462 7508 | 0.8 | 2.06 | 2.01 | 2.03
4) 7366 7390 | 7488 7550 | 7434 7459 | -0.2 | 2.07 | 2.04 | 1.99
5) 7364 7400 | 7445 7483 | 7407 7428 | 1.8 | 2.06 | 1.87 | 2.03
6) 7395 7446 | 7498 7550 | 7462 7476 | -0.2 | 1.97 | 2.01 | 1.99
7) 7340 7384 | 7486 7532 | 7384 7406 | -0.2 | 2.03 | 2.04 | 1.99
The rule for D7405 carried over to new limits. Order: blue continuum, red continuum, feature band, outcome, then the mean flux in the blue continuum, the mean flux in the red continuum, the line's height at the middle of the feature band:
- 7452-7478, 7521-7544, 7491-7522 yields 0.00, 2.02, 1.98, 2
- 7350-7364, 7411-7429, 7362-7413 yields -0.03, 2.07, 1.87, 1.97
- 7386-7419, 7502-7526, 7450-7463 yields -0.03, 1.96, 2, 1.98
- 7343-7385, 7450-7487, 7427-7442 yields 0.00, 2.05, 2.03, 2.04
